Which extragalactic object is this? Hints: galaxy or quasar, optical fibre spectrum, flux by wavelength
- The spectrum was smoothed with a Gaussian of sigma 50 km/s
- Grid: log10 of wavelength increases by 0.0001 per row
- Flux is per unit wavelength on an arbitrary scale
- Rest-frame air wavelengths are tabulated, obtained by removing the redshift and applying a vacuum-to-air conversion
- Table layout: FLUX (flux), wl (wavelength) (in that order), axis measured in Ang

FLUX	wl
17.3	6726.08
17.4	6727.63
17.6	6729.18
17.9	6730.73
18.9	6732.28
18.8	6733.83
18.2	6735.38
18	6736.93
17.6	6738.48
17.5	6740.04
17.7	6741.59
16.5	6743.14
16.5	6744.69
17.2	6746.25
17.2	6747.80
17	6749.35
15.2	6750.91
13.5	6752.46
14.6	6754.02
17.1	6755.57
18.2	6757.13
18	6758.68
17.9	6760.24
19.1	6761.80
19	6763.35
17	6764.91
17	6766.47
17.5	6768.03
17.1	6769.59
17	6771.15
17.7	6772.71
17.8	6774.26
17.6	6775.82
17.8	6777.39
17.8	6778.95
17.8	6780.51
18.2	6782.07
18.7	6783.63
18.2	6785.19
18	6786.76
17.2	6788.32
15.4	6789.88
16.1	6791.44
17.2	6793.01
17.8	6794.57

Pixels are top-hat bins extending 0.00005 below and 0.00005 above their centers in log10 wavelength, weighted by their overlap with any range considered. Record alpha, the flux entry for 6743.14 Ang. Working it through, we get 16.5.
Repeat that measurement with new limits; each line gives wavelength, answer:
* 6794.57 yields 17.8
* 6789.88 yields 15.4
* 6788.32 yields 17.2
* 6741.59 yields 17.7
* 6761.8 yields 19.1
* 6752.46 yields 13.5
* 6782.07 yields 18.2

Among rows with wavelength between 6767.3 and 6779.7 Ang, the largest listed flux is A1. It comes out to 17.8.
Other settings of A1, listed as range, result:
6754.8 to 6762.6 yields 19.1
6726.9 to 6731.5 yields 17.9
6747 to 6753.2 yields 17.2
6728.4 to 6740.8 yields 18.9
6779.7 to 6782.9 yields 18.2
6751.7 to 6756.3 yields 17.1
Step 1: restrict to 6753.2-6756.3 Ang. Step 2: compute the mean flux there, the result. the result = 15.8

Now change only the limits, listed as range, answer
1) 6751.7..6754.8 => 14.1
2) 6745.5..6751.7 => 16.7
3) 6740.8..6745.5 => 16.9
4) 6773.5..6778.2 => 17.7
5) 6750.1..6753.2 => 14.4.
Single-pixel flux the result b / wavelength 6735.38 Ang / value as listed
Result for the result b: 18.2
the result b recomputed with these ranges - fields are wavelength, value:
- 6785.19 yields 18.2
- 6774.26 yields 17.8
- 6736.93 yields 18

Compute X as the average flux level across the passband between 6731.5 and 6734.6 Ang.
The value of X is 18.9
